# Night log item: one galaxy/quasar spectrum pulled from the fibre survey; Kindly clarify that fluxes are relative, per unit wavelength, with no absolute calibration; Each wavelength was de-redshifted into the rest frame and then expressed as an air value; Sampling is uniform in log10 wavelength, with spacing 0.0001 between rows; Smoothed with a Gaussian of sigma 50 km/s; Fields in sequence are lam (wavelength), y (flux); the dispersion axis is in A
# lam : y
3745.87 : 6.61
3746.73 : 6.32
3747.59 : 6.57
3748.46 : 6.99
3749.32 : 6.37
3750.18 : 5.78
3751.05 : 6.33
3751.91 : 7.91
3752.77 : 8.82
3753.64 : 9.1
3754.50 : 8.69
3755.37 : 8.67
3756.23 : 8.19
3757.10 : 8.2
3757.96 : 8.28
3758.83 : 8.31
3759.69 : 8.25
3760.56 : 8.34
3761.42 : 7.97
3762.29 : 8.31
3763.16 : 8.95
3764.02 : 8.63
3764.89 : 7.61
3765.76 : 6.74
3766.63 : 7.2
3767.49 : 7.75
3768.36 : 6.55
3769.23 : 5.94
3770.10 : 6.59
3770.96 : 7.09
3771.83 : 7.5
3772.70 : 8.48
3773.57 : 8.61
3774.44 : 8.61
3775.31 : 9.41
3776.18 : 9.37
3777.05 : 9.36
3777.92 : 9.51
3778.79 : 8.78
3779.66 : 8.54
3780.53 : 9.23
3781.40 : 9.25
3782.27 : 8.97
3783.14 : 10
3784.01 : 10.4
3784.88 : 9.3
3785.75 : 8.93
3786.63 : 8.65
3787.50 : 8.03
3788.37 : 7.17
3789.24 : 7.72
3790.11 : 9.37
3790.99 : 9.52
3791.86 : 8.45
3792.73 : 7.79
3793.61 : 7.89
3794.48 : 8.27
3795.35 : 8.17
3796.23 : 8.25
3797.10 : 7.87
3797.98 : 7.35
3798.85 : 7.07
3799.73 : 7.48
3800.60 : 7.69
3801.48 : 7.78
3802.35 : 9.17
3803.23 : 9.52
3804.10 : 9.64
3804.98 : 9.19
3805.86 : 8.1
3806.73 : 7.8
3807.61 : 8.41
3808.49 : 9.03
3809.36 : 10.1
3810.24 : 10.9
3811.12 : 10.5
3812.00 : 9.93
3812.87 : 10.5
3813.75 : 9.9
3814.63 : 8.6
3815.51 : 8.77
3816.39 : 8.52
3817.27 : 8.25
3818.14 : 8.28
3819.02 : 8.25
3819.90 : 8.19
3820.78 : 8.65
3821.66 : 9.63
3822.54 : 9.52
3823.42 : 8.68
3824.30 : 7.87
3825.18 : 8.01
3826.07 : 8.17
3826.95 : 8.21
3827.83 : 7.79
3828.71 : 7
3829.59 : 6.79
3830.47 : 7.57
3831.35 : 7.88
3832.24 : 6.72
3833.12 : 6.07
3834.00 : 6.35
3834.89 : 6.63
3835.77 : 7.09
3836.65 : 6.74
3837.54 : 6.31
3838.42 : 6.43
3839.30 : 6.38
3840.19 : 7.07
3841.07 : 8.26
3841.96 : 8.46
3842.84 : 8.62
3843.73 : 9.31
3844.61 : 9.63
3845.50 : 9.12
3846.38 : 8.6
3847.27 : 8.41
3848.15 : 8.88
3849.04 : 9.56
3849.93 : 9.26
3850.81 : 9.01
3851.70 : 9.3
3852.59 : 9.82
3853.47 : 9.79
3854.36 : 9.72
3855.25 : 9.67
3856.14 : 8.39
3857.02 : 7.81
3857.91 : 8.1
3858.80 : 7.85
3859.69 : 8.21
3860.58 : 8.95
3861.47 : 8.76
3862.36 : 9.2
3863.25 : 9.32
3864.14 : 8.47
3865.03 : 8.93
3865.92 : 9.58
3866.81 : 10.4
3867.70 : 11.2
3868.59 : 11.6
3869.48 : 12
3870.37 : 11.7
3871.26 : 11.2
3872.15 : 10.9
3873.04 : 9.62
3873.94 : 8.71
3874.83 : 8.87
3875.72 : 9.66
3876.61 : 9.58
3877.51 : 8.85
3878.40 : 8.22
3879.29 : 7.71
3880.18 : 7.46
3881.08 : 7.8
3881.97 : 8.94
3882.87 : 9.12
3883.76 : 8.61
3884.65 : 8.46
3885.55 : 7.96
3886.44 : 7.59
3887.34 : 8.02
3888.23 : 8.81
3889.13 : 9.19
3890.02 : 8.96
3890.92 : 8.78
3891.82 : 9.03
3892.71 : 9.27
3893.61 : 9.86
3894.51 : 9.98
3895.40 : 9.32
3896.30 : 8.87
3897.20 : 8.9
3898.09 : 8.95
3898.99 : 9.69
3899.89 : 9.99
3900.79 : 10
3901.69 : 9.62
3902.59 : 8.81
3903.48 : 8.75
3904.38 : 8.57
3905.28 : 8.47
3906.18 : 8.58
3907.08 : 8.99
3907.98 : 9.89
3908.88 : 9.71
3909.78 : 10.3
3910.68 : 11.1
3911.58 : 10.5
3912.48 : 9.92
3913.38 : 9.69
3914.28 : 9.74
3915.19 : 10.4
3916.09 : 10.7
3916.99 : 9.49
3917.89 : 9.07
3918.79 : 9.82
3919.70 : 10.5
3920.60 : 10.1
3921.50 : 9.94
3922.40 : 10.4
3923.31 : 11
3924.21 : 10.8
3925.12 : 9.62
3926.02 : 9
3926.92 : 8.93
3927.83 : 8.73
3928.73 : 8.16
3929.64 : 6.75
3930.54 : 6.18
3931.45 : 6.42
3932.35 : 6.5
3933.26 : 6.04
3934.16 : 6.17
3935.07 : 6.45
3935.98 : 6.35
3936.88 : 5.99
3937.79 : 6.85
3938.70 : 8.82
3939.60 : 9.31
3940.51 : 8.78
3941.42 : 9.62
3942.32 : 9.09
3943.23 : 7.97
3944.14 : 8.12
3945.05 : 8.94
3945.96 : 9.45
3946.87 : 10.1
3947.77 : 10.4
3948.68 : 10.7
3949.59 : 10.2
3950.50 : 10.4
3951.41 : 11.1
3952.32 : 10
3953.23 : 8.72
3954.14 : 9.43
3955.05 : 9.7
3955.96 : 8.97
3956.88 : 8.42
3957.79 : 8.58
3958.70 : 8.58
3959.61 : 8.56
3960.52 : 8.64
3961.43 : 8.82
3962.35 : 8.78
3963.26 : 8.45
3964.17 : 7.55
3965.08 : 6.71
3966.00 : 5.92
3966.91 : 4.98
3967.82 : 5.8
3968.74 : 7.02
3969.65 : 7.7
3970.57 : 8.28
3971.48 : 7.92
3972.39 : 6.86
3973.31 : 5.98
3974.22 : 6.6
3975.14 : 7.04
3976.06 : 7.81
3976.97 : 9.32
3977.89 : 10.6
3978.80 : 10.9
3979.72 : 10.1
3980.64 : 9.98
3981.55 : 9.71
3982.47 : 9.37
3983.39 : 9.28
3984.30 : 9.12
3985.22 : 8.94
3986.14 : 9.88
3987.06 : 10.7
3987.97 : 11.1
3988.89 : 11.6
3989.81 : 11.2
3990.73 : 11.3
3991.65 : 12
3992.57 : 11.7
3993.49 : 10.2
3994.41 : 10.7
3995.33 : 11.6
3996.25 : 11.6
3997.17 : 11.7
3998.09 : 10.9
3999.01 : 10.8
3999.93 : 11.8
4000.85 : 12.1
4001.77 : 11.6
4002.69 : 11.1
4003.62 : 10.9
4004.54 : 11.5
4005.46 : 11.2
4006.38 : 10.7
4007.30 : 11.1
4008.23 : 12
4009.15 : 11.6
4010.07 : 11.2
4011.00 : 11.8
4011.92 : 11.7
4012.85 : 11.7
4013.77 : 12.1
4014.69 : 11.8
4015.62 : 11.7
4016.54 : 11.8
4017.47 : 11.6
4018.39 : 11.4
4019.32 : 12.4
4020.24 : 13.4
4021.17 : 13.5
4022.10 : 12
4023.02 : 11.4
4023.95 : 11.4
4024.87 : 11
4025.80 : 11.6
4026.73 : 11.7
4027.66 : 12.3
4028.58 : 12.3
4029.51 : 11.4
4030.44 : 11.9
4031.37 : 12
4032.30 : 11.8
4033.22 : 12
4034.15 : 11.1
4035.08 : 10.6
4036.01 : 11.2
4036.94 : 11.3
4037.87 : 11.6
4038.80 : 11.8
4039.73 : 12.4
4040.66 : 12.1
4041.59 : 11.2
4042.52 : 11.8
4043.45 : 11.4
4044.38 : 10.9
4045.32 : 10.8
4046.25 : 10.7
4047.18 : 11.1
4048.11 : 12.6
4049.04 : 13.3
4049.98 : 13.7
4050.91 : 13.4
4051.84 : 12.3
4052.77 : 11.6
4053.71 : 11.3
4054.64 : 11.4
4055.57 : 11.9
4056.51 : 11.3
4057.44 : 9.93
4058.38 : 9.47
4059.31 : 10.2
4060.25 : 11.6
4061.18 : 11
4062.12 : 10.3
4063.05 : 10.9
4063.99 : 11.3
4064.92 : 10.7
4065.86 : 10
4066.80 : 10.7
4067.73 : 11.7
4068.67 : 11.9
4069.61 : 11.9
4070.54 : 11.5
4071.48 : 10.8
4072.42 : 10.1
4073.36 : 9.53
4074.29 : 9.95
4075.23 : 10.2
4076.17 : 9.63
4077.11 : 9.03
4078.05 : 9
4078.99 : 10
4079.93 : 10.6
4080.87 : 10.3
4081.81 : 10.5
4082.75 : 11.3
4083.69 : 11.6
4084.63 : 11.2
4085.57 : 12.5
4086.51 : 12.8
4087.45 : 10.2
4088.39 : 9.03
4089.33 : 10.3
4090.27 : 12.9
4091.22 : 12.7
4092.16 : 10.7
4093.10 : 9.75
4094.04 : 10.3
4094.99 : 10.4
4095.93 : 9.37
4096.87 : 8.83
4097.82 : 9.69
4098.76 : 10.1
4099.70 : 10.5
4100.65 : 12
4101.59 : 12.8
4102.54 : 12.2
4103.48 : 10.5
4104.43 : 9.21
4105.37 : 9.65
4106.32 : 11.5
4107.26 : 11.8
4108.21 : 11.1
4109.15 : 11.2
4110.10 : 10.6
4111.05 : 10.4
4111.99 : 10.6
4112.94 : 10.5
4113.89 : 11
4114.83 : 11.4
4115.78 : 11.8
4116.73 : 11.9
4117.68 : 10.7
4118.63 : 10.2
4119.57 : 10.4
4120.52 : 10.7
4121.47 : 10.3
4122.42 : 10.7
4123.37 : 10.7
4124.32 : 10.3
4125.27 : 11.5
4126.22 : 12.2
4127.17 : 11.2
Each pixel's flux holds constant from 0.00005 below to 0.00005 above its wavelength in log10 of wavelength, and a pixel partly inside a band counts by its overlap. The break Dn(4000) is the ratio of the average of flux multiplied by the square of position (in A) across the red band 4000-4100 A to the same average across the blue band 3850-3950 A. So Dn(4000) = 1.3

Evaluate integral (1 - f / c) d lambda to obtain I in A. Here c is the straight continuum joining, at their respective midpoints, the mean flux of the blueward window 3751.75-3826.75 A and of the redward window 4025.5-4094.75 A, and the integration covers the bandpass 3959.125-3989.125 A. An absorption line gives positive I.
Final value 5.46 A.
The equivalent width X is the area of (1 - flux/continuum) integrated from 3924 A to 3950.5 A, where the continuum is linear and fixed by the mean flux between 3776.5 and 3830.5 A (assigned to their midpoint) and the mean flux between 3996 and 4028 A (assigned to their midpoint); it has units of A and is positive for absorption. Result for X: 5.7 A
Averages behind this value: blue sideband 8.66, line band 8.31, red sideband 11.7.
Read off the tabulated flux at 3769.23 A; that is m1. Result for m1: 5.94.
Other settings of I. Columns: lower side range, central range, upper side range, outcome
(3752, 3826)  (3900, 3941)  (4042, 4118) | 3.1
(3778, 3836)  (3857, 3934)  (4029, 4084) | 1.8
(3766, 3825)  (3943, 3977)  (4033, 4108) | 5.6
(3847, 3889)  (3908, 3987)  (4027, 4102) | 9.2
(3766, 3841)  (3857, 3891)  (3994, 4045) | 0.8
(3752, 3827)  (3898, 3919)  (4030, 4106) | -0.1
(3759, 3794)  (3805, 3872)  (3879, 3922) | 0.8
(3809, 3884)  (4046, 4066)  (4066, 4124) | -1.9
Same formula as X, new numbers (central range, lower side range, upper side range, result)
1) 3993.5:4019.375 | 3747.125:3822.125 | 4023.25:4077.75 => -1.6 A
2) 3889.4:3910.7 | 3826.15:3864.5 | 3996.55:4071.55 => -0.4 A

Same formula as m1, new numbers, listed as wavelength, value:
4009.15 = 11.6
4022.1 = 12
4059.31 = 10.2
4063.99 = 11.3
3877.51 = 8.85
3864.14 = 8.47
